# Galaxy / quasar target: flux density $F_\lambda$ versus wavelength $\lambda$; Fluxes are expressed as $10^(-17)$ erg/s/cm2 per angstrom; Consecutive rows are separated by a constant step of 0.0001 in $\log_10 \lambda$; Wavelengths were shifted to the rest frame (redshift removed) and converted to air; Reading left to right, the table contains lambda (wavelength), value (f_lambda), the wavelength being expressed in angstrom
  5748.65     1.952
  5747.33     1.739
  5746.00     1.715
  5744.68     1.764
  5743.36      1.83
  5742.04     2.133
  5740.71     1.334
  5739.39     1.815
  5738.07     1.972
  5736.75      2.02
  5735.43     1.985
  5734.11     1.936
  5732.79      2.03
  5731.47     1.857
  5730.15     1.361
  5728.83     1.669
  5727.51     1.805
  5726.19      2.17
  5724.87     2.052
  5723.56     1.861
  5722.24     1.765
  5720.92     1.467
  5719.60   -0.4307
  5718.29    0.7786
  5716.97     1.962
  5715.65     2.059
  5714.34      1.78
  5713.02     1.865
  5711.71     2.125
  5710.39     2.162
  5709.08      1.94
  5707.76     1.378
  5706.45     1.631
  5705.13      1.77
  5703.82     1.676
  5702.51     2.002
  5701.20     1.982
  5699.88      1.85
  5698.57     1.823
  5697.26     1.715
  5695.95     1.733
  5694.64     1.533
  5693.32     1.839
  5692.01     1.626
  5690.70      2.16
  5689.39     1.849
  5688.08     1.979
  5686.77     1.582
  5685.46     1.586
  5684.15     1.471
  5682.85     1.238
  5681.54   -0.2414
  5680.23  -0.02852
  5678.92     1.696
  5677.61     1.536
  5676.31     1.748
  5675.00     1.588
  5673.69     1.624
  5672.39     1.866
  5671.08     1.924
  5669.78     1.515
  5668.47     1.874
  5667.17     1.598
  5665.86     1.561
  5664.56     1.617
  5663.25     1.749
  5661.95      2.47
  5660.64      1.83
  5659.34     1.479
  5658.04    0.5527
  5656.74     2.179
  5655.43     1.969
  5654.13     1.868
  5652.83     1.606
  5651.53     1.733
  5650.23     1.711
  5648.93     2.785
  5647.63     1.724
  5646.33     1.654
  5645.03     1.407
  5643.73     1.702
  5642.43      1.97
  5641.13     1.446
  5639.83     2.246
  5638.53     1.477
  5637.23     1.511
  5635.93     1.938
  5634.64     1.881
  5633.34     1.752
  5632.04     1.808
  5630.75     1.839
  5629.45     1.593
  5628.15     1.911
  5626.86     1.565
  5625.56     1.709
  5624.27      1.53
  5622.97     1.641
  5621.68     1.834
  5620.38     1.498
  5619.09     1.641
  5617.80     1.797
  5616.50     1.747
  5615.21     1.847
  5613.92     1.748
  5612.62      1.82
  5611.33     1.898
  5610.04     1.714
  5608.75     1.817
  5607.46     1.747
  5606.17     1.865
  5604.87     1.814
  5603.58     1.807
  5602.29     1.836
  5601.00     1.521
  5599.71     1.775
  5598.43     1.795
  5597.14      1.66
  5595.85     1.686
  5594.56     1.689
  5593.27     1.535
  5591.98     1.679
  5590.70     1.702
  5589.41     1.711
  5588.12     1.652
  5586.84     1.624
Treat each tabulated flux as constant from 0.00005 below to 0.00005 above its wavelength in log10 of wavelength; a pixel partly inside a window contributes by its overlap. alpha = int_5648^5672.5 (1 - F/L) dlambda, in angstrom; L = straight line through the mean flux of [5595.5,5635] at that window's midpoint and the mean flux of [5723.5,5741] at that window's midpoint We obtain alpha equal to 0.1 angstrom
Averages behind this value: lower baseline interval 1.74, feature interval 1.78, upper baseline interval 1.86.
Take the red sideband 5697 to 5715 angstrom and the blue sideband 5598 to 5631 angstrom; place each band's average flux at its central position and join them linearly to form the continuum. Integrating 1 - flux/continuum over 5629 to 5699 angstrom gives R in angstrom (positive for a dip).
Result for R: 5.02 angstrom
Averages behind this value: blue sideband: 1.74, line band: 1.66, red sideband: 1.84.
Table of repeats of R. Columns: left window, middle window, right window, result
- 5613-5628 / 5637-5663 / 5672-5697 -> -2.7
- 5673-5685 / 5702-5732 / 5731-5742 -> -0.8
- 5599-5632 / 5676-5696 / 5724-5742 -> 4.1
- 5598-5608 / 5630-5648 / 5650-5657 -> 0.8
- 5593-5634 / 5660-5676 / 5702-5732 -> -0.6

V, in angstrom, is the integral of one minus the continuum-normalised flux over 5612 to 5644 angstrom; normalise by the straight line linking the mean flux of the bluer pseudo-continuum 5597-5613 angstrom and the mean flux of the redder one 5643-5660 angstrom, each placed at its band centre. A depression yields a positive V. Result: 0.2 angstrom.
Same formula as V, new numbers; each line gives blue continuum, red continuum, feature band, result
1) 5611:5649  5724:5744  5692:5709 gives 0.75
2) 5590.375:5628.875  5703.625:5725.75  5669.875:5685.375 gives 3.20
